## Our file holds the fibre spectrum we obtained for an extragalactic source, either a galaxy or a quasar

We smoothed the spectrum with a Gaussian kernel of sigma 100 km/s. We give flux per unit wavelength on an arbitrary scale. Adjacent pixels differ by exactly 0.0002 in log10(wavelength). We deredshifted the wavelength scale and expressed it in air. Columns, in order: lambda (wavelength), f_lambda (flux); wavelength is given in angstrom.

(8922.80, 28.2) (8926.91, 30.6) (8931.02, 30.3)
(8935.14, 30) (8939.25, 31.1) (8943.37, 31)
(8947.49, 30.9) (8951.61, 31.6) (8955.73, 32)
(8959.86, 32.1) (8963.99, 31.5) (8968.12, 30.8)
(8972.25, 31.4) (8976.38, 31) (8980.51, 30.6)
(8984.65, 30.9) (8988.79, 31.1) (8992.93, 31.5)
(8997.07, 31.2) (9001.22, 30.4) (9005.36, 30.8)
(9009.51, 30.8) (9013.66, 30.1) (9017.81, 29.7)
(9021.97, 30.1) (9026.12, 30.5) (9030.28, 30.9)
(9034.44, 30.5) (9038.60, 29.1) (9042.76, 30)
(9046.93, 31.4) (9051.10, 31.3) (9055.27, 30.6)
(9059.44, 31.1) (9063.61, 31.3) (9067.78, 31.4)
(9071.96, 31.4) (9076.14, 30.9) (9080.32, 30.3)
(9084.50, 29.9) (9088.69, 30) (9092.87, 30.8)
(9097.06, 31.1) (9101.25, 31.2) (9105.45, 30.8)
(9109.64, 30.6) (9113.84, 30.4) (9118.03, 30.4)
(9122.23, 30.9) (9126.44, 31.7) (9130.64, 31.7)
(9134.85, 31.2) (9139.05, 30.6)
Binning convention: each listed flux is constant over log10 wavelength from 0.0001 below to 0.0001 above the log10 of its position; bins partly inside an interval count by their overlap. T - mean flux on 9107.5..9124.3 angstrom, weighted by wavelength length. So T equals 30.6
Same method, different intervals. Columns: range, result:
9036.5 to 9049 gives 30.2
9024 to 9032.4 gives 30.7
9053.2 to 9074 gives 31.2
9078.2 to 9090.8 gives 30.1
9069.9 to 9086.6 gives 30.6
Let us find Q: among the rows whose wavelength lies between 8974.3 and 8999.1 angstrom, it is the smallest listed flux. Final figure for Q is 30.6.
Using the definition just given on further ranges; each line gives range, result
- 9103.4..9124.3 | 30.4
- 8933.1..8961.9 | 30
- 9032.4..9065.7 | 29.1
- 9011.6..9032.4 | 29.7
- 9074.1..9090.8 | 29.9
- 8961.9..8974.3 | 30.8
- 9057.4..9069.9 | 31.1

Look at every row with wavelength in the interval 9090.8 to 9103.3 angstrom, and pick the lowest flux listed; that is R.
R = 30.8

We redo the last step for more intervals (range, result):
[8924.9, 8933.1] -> 30.3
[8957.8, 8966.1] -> 31.5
